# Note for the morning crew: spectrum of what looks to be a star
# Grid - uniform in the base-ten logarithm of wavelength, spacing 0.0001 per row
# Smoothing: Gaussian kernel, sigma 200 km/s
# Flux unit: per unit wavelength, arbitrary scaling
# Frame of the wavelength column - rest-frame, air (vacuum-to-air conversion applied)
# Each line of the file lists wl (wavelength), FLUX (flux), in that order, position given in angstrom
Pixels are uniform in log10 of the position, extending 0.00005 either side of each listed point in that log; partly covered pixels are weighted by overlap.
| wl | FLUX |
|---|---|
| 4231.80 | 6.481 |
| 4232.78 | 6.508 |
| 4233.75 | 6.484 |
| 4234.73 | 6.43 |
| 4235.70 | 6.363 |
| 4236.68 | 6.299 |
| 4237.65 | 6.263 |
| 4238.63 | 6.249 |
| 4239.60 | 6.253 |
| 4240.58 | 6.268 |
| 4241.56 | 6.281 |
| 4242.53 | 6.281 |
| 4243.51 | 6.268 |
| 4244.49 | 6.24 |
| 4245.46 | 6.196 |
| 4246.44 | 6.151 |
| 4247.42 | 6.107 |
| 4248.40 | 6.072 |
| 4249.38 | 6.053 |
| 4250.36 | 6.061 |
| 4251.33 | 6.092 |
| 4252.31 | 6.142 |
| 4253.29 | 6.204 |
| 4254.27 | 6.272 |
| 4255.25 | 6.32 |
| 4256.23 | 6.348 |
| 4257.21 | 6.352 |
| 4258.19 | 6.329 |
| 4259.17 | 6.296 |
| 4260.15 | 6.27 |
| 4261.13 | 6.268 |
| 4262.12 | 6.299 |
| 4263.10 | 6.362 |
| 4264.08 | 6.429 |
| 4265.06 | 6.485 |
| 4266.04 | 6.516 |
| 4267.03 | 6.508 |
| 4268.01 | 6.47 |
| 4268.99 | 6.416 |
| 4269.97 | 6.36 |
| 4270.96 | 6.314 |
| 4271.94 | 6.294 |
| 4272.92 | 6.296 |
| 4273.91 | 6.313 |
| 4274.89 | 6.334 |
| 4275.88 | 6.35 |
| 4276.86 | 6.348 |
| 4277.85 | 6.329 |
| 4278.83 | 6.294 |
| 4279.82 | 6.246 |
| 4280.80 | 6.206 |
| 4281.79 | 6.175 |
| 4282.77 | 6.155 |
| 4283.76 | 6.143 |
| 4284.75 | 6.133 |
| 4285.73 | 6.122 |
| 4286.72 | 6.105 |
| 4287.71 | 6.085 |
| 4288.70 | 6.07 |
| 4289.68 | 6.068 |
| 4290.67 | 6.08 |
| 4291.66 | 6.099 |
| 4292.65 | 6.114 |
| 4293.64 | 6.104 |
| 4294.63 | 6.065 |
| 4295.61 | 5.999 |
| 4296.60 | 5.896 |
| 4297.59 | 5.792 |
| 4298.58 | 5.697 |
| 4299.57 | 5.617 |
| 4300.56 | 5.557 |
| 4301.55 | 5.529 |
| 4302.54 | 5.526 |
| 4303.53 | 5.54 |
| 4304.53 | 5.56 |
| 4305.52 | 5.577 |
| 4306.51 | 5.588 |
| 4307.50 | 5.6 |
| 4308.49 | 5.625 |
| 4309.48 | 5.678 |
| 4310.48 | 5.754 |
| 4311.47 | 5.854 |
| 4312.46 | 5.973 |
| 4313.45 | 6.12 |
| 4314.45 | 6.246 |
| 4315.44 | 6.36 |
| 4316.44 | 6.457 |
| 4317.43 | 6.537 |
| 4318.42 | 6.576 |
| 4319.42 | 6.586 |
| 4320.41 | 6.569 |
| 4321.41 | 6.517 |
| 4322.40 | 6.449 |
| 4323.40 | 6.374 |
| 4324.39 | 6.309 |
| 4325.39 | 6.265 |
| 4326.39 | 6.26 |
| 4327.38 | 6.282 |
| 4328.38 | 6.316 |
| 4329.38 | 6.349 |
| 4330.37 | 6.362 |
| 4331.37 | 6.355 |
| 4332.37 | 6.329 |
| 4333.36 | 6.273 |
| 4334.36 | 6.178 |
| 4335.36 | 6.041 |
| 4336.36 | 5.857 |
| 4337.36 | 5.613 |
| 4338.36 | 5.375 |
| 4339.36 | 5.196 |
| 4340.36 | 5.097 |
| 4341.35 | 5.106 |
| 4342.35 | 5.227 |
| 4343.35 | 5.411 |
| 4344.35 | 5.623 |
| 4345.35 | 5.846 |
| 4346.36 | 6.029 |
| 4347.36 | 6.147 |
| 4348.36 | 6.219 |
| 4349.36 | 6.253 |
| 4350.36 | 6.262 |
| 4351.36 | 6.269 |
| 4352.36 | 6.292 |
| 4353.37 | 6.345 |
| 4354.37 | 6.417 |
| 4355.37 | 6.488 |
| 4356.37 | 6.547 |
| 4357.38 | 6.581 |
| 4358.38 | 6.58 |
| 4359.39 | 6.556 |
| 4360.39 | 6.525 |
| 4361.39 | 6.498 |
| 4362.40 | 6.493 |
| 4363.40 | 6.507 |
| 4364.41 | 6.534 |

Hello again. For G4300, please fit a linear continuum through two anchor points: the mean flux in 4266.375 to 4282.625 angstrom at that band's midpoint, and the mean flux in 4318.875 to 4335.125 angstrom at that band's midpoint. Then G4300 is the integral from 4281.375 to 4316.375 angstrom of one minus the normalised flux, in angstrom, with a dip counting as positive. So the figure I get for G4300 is 2.4 angstrom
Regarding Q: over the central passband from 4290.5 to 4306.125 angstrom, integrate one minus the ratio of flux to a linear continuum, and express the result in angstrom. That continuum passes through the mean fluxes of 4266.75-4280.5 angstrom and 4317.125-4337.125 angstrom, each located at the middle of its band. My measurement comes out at 1.4 angstrom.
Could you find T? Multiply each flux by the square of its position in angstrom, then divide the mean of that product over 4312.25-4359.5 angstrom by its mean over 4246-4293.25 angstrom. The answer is 1.0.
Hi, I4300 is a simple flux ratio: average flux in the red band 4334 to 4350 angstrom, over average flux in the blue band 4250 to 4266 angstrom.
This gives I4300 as 0.9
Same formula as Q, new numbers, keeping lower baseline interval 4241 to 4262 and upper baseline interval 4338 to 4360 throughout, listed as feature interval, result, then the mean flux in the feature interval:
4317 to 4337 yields -0.93 angstrom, 6.33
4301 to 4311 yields 0.82 angstrom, 5.6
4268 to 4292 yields -0.28 angstrom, 6.23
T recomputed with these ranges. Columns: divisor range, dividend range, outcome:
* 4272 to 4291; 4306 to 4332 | 1.02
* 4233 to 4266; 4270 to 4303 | 0.99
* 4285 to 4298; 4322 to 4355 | 1.02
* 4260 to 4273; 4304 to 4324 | 0.98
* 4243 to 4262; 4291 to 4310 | 0.95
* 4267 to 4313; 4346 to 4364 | 1.10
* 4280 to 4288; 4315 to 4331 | 1.06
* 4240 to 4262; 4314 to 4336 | 1.06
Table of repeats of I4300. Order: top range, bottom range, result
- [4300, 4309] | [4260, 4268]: 0.87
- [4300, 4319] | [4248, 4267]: 0.94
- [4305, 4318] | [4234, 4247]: 0.95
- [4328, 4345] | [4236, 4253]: 0.94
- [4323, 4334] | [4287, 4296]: 1.04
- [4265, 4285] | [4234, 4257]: 1.01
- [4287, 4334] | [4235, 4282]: 0.96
